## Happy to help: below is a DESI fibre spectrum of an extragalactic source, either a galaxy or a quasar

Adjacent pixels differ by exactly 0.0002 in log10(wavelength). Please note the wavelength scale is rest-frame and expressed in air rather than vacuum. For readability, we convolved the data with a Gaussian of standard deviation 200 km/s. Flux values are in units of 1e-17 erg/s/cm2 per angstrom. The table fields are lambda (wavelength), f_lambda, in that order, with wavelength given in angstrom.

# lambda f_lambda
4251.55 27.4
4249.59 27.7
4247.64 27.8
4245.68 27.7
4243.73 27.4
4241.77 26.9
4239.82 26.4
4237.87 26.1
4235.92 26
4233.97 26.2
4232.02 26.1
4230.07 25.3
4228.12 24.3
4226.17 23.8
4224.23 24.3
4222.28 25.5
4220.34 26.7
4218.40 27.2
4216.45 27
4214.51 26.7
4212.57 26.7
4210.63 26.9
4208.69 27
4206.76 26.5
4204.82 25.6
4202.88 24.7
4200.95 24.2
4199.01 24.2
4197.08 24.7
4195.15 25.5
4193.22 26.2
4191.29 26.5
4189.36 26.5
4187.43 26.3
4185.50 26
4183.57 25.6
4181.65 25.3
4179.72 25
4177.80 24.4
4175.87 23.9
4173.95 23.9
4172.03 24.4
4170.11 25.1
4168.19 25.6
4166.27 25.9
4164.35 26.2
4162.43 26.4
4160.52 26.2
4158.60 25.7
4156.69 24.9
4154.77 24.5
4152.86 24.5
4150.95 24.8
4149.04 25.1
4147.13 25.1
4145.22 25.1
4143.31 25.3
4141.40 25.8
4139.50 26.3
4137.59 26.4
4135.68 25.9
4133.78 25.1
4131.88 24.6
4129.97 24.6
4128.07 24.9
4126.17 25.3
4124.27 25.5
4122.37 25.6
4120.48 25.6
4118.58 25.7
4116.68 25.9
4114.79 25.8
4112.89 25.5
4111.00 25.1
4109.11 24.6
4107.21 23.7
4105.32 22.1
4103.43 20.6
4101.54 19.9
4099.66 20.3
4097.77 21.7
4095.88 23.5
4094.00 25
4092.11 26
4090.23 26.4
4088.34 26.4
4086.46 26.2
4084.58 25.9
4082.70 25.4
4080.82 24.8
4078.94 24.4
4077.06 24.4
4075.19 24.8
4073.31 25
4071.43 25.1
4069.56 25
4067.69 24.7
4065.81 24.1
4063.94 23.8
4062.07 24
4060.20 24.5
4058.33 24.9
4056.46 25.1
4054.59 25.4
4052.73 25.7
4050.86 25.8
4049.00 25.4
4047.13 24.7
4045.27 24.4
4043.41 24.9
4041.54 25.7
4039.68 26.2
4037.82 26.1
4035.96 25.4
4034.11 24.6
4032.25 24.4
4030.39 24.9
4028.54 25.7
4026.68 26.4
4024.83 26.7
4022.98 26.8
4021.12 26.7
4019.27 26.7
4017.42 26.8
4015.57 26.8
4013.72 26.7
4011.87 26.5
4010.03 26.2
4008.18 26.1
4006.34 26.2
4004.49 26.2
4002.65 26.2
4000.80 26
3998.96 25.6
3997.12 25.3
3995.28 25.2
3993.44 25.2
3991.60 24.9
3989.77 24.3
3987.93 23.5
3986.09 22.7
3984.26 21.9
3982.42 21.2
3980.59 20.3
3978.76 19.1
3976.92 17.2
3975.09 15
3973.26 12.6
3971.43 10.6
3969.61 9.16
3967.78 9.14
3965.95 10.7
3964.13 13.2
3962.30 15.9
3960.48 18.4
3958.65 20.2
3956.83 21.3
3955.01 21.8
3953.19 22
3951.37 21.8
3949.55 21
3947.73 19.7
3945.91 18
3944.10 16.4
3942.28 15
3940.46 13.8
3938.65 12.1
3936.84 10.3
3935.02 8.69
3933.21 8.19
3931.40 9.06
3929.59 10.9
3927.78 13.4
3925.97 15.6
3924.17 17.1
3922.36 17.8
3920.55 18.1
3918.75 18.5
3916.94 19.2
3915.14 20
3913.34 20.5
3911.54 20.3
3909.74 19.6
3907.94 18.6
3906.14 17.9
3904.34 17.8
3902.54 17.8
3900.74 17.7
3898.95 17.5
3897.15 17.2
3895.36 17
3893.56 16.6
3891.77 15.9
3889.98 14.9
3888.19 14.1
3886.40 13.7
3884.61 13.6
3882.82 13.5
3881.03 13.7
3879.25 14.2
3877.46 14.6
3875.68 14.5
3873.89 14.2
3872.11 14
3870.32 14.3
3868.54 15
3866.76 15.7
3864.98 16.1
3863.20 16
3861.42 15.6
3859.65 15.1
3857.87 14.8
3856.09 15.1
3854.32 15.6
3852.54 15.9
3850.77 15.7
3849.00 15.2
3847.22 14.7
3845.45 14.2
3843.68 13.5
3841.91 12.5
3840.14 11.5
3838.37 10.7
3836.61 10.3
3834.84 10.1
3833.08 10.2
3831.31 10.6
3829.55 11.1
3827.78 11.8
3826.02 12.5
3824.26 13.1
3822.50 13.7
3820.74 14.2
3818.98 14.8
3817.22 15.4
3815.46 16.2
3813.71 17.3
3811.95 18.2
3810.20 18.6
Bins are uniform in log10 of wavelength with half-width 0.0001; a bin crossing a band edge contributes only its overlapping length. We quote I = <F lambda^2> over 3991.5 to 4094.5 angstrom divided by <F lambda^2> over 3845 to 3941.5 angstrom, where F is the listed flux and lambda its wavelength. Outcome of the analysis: 1.8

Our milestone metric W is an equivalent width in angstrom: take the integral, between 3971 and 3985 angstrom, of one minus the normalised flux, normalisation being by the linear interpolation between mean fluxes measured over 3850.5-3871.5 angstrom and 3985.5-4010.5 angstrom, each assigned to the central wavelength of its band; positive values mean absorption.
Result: 3.8 angstrom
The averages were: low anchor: 15.4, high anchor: 25.3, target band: 17.4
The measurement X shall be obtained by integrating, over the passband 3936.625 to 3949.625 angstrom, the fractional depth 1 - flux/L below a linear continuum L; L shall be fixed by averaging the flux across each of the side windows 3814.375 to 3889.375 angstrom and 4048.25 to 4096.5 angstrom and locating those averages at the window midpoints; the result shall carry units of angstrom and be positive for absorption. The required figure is 2.0 angstrom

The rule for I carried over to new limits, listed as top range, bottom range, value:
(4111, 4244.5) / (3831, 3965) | 1.88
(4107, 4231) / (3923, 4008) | 1.54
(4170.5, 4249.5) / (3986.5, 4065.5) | 1.11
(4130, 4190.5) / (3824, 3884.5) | 2.15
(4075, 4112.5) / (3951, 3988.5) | 1.47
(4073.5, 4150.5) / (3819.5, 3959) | 1.80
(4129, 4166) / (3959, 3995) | 1.55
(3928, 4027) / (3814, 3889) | 1.54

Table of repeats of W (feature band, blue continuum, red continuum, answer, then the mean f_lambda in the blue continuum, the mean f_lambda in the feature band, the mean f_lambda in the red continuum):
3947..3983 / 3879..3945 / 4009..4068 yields 4.9 angstrom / 15.6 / 17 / 25.5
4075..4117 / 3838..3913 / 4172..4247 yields -3.8 angstrom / 15.5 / 24.2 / 25.8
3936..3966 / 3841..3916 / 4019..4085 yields 3.7 angstrom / 15.8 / 17.4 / 25.2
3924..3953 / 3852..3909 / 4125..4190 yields 5.1 angstrom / 15.6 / 14.6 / 25.3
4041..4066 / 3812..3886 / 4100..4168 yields -3.5 angstrom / 14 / 24.9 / 24.9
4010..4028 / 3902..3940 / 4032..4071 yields -3.1 angstrom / 15.7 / 26.6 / 25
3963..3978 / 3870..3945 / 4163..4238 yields 4.5 angstrom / 15.4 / 12.3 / 25.6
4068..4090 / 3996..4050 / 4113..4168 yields 0.4 angstrom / 25.9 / 25.2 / 25.5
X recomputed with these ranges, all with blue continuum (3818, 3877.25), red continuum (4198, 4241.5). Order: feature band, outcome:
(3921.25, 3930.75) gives 0.8 angstrom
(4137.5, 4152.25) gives -1.3 angstrom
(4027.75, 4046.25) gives -5.0 angstrom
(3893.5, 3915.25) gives -3.9 angstrom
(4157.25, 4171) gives -1.1 angstrom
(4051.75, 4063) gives -2.4 angstrom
